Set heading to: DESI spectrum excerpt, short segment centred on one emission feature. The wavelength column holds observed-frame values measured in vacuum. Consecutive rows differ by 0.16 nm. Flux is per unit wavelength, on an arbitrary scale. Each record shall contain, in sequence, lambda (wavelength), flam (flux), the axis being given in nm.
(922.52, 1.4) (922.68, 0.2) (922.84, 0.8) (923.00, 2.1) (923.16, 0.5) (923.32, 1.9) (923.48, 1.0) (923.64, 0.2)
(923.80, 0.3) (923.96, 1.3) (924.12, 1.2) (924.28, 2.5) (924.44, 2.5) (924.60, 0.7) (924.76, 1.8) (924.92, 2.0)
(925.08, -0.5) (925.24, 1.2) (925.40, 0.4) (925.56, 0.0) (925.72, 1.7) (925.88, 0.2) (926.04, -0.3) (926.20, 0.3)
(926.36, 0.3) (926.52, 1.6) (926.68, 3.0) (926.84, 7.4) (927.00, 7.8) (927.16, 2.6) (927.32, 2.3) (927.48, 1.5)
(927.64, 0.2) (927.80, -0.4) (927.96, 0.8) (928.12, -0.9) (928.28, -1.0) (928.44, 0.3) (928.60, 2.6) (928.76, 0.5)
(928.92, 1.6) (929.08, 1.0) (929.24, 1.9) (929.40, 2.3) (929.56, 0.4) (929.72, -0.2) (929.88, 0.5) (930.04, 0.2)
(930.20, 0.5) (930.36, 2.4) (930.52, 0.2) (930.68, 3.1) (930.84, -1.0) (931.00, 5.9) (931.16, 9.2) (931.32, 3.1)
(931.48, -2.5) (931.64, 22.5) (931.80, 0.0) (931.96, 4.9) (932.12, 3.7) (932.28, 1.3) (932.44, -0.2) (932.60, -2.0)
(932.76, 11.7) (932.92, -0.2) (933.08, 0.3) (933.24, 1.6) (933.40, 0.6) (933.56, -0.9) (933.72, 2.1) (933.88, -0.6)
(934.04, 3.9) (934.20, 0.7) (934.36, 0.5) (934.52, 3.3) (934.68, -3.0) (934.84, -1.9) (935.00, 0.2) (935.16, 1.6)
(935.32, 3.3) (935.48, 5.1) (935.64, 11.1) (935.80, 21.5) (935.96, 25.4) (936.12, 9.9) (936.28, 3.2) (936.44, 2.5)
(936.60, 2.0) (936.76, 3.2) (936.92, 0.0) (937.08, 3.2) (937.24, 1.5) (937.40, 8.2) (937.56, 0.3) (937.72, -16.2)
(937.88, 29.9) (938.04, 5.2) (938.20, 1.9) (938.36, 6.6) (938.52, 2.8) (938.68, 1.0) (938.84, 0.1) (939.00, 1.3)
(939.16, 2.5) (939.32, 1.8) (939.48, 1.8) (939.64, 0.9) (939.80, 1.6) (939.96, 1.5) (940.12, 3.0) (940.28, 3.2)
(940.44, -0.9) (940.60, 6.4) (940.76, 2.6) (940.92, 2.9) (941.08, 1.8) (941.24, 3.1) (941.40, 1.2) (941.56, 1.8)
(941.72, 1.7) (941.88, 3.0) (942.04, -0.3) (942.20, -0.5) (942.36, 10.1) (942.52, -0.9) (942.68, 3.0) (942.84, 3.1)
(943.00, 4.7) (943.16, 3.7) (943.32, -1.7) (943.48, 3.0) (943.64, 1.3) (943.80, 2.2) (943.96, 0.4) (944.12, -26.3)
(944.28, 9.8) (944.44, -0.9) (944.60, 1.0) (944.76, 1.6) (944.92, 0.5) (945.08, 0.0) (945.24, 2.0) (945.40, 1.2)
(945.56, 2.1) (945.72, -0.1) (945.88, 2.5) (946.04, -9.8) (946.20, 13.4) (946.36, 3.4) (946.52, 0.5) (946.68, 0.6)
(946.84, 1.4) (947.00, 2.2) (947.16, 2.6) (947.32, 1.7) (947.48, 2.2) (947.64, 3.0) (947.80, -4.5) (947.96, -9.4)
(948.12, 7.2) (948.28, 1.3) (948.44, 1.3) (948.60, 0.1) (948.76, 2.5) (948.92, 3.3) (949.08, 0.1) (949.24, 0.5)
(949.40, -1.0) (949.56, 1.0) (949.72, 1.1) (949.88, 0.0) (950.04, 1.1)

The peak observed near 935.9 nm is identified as [O III] 5007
